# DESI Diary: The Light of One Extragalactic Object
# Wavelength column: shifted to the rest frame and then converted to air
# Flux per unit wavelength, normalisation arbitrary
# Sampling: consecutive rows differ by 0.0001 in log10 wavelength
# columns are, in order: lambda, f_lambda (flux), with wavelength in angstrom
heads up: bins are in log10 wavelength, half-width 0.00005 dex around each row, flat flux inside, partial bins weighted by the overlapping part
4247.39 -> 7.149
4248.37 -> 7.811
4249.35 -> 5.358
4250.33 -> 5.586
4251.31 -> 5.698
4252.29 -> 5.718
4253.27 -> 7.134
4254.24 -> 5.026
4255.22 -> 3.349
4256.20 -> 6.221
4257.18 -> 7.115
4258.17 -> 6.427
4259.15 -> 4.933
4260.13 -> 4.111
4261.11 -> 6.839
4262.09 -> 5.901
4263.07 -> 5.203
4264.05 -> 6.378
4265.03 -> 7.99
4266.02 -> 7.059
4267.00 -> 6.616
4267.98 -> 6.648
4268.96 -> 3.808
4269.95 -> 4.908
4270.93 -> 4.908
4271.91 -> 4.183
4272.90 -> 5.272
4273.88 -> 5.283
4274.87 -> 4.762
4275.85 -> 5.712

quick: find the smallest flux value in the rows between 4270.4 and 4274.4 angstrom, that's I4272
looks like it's 4.183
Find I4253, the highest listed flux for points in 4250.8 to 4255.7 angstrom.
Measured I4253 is 7.134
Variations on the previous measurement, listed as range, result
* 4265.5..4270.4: 7.059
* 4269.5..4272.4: 4.908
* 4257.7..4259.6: 6.427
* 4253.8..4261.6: 7.115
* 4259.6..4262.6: 6.839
